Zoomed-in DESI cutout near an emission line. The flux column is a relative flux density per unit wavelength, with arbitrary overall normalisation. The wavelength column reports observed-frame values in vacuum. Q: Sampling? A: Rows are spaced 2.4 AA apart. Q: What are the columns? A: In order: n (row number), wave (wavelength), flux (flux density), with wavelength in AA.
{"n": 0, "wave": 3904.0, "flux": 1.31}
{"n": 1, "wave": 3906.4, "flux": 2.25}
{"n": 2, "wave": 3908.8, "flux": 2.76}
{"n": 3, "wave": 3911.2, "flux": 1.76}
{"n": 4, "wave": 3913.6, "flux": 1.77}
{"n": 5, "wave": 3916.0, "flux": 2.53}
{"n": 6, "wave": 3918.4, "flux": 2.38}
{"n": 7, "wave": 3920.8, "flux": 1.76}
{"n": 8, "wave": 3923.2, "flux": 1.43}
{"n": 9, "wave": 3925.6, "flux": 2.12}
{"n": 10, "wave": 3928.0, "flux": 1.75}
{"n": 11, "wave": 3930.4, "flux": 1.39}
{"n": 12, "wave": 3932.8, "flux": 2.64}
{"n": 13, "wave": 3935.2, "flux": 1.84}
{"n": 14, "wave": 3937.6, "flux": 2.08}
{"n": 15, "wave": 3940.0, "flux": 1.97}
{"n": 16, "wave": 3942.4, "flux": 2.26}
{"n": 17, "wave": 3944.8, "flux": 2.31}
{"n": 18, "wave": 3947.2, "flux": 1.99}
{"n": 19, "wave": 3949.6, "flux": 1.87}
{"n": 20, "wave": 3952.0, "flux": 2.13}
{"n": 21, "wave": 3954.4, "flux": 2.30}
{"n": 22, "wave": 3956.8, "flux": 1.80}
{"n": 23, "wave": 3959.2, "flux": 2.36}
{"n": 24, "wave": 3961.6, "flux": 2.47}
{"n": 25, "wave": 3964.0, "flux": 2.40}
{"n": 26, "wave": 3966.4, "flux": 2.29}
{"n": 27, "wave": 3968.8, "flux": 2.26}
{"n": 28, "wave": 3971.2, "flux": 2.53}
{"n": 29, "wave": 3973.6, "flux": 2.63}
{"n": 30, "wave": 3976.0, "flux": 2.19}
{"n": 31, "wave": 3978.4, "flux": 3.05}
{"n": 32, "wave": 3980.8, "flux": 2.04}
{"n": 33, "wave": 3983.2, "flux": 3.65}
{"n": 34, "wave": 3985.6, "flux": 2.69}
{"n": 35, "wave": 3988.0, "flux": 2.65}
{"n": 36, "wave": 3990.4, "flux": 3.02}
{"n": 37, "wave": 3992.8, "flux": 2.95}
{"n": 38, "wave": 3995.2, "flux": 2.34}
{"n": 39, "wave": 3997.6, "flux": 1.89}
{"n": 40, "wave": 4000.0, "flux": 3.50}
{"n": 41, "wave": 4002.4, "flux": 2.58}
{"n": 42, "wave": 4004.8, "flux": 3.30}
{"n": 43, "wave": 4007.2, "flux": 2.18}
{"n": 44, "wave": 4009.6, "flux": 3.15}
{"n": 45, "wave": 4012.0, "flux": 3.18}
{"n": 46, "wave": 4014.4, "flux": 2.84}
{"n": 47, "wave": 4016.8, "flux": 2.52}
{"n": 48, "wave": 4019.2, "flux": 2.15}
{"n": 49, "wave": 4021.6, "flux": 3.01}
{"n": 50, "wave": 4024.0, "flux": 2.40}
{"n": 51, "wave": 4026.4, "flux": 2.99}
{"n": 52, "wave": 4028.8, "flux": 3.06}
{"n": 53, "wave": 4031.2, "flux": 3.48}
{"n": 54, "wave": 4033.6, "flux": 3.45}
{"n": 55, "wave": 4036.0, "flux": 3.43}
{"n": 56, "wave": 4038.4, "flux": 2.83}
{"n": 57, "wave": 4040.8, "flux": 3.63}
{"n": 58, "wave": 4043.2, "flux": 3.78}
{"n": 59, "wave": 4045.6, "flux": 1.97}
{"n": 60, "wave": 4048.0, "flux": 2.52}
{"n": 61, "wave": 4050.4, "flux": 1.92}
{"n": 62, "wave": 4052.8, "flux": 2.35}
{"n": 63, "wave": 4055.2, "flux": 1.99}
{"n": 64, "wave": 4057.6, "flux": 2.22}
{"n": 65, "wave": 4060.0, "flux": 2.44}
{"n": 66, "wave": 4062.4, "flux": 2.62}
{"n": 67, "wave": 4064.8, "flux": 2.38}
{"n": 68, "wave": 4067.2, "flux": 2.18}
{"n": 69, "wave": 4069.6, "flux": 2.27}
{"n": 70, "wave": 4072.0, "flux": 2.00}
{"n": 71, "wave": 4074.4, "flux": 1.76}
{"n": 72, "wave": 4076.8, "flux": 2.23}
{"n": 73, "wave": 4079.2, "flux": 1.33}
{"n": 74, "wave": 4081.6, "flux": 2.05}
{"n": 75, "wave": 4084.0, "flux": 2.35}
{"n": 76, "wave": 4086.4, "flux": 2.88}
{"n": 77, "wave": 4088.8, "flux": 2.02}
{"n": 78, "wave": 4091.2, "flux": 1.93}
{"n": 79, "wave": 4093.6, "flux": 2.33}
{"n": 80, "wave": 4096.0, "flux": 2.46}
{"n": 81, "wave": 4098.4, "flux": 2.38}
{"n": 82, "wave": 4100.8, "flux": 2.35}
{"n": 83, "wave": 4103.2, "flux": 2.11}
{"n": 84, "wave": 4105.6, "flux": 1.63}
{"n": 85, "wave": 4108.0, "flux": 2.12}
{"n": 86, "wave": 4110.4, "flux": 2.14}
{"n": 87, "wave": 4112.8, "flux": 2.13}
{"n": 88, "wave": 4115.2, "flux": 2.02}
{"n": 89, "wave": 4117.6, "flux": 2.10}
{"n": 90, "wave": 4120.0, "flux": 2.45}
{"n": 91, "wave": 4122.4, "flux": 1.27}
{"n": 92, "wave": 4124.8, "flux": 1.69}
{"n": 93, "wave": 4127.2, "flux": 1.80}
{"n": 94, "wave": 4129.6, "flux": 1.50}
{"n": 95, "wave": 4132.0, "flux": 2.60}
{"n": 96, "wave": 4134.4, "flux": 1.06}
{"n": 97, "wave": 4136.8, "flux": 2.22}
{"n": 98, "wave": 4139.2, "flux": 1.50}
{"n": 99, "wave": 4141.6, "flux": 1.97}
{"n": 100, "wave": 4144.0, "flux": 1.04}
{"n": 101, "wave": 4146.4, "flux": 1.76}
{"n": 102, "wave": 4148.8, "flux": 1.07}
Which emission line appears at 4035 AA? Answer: C III]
